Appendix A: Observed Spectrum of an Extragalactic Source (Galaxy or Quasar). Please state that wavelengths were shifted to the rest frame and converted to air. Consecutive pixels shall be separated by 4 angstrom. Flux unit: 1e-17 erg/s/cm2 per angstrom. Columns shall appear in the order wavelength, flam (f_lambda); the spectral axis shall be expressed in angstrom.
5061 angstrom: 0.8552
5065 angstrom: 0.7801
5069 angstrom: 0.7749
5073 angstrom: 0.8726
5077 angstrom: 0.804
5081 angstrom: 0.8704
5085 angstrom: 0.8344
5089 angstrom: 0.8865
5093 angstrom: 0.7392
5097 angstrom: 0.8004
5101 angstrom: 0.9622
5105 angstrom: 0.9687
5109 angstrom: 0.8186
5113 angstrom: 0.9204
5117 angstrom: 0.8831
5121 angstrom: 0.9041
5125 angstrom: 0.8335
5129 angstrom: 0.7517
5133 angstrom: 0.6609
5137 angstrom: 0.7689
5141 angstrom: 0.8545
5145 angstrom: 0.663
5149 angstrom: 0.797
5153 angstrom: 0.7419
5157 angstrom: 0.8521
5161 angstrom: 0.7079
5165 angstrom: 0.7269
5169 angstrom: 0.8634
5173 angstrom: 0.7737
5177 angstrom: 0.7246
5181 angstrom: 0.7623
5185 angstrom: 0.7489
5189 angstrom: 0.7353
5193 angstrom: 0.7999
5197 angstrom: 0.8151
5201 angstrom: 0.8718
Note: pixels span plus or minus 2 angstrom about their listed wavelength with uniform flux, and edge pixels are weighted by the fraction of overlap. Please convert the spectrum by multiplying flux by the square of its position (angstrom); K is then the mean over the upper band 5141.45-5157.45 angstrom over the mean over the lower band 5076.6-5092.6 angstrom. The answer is 0.93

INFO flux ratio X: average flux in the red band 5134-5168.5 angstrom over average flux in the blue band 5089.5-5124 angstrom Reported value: 0.88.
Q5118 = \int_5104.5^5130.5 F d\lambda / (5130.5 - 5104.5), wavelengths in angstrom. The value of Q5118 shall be 0.865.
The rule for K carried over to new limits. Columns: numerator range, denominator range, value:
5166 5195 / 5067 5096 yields 0.97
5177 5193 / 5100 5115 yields 0.85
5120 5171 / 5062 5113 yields 0.94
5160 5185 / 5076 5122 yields 0.90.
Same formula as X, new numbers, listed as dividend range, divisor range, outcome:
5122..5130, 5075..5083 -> 0.97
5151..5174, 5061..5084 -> 0.94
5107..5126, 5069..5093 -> 1.04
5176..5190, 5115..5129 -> 0.87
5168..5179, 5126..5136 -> 1.08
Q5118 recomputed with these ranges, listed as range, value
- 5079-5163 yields 0.82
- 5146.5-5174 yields 0.779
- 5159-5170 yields 0.757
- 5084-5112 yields 0.862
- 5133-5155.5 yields 0.758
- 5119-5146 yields 0.781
